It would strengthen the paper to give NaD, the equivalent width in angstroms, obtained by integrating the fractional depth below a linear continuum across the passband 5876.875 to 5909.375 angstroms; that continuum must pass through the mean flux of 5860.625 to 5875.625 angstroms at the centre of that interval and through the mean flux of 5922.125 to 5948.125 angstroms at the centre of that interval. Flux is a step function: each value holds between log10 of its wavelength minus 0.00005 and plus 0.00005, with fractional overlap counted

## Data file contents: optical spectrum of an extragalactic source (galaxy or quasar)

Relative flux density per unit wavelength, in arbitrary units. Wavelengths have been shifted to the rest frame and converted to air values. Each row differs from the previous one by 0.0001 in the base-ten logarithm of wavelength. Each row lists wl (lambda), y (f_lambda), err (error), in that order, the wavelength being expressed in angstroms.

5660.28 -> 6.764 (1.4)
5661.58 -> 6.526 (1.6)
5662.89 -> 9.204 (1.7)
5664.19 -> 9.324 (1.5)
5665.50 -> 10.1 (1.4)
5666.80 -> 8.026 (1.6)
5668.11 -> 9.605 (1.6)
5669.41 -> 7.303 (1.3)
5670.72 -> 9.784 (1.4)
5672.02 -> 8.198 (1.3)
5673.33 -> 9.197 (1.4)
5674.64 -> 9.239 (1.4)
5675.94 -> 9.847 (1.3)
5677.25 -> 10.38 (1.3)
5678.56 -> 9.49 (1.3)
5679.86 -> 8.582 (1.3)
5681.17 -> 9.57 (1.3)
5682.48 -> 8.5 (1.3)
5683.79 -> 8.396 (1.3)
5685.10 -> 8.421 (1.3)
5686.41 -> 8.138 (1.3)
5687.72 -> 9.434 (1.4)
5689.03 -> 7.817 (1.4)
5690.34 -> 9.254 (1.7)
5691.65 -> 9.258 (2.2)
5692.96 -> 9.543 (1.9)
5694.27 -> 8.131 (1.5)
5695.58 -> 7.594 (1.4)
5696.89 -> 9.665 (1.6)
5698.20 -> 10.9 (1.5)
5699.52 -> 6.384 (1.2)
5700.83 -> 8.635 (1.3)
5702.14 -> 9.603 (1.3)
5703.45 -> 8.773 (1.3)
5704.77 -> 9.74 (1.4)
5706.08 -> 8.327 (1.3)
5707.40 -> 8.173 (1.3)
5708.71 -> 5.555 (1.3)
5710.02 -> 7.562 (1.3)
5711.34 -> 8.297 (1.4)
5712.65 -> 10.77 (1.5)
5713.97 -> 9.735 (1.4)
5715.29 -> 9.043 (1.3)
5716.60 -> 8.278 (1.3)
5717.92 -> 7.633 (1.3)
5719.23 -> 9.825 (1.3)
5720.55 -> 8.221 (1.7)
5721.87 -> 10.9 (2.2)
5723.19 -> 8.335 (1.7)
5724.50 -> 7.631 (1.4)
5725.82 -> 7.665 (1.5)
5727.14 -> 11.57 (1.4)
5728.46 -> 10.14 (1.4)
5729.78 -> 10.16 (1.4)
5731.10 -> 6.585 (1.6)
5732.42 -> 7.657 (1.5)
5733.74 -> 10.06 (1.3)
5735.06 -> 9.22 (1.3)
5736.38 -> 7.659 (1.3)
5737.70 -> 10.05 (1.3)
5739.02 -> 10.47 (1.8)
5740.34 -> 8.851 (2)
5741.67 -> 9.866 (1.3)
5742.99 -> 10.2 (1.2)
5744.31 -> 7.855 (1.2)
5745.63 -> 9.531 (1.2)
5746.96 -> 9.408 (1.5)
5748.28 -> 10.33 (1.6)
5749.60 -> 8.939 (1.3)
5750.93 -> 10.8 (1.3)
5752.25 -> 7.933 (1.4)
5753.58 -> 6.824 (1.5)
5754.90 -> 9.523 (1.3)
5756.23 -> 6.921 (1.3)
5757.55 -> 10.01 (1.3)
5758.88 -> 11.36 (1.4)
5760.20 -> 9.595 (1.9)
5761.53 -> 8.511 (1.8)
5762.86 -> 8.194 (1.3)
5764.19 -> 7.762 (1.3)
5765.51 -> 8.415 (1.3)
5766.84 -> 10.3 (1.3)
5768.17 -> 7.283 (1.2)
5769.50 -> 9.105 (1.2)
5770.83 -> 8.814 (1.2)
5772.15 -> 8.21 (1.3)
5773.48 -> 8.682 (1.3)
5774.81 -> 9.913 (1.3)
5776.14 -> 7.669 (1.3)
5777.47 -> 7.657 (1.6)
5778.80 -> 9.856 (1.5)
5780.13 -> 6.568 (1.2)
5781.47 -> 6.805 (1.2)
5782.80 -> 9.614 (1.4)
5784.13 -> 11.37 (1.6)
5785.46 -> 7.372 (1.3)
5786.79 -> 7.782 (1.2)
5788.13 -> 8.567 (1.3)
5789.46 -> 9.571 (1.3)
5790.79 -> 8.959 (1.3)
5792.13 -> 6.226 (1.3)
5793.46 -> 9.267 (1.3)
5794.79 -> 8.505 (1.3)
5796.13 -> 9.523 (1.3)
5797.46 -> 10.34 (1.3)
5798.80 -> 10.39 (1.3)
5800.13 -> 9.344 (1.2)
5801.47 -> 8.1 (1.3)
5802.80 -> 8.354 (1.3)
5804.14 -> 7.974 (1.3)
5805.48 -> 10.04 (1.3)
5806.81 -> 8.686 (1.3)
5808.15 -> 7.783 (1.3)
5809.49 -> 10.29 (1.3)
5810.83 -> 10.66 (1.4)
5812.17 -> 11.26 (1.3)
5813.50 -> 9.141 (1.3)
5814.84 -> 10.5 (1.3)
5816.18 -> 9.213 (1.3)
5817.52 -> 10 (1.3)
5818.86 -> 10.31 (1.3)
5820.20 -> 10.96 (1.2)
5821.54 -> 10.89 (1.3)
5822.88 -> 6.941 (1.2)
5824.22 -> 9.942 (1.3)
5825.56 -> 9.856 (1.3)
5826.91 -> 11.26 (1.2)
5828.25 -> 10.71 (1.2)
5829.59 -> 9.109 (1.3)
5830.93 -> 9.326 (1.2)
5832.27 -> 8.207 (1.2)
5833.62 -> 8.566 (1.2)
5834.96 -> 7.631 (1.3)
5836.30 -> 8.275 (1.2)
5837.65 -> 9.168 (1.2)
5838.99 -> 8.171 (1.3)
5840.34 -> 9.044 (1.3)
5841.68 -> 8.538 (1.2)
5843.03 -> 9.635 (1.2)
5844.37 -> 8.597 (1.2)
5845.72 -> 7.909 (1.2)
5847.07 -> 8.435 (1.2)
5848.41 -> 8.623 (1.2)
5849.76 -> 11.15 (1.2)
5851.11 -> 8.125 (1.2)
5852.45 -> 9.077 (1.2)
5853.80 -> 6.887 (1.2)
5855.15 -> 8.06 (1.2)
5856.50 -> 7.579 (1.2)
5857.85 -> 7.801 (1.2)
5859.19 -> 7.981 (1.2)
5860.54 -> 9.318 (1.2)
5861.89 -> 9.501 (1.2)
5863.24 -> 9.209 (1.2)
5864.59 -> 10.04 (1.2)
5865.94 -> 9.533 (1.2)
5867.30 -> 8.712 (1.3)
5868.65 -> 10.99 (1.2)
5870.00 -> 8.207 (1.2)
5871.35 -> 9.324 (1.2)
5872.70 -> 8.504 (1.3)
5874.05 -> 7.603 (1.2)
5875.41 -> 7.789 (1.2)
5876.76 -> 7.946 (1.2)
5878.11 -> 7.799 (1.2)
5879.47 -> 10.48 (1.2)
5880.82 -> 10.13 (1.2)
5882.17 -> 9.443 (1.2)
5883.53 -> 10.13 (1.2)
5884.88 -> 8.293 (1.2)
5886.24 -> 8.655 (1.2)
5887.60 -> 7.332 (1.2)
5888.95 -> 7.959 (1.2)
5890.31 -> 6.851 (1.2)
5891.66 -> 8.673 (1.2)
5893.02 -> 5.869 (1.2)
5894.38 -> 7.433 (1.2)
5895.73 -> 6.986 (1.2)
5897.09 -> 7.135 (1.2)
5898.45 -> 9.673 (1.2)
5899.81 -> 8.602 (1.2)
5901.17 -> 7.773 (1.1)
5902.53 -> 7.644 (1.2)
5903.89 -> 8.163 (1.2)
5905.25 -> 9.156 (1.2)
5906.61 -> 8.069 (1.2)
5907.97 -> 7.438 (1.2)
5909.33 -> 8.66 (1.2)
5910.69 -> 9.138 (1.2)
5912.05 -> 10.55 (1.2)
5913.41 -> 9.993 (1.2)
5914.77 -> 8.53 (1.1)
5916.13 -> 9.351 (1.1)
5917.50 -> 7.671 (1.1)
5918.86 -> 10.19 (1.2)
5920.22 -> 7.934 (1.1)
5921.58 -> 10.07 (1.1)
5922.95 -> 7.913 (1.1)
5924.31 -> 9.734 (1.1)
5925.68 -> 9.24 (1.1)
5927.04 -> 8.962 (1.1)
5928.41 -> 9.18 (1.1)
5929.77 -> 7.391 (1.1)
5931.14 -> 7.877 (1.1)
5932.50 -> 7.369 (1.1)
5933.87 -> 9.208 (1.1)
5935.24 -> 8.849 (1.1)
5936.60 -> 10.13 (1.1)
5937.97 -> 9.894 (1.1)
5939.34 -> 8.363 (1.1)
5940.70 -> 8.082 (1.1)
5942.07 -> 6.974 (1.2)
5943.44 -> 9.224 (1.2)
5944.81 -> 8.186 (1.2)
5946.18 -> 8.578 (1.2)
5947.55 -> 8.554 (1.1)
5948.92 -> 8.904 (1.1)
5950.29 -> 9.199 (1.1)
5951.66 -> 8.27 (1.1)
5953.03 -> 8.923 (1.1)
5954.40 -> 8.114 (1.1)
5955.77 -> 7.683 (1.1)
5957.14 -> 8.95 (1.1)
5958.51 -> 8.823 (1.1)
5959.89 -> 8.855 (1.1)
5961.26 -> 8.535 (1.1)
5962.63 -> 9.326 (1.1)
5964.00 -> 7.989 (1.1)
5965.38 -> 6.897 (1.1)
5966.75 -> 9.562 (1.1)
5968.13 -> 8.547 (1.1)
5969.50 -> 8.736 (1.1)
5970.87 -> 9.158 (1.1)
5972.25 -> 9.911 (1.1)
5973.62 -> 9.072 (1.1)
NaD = 2.41 angstroms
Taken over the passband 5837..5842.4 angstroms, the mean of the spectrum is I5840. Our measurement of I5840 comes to 8.73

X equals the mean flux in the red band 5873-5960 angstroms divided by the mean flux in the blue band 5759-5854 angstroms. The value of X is 0.95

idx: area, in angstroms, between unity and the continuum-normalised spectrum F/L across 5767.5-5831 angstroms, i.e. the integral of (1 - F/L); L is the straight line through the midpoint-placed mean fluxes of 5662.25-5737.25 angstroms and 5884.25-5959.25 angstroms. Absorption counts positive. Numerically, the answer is -3.3 angstroms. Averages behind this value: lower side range 8.86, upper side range 8.48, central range 9.14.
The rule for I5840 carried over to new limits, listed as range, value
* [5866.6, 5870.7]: 9.29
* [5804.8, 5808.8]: 8.84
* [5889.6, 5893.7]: 7.13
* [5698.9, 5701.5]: 7.55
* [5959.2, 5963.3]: 8.91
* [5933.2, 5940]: 9.29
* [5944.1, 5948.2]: 8.44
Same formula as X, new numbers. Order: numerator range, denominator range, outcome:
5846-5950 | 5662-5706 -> 0.96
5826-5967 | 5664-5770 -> 0.97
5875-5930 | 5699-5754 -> 0.96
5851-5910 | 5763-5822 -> 0.93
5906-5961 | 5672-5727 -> 0.99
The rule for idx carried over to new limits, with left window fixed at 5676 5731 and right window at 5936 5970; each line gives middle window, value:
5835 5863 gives 0.4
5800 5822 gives -2.2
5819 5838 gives -1.4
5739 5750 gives -0.8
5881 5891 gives 0.2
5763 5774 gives 0.3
